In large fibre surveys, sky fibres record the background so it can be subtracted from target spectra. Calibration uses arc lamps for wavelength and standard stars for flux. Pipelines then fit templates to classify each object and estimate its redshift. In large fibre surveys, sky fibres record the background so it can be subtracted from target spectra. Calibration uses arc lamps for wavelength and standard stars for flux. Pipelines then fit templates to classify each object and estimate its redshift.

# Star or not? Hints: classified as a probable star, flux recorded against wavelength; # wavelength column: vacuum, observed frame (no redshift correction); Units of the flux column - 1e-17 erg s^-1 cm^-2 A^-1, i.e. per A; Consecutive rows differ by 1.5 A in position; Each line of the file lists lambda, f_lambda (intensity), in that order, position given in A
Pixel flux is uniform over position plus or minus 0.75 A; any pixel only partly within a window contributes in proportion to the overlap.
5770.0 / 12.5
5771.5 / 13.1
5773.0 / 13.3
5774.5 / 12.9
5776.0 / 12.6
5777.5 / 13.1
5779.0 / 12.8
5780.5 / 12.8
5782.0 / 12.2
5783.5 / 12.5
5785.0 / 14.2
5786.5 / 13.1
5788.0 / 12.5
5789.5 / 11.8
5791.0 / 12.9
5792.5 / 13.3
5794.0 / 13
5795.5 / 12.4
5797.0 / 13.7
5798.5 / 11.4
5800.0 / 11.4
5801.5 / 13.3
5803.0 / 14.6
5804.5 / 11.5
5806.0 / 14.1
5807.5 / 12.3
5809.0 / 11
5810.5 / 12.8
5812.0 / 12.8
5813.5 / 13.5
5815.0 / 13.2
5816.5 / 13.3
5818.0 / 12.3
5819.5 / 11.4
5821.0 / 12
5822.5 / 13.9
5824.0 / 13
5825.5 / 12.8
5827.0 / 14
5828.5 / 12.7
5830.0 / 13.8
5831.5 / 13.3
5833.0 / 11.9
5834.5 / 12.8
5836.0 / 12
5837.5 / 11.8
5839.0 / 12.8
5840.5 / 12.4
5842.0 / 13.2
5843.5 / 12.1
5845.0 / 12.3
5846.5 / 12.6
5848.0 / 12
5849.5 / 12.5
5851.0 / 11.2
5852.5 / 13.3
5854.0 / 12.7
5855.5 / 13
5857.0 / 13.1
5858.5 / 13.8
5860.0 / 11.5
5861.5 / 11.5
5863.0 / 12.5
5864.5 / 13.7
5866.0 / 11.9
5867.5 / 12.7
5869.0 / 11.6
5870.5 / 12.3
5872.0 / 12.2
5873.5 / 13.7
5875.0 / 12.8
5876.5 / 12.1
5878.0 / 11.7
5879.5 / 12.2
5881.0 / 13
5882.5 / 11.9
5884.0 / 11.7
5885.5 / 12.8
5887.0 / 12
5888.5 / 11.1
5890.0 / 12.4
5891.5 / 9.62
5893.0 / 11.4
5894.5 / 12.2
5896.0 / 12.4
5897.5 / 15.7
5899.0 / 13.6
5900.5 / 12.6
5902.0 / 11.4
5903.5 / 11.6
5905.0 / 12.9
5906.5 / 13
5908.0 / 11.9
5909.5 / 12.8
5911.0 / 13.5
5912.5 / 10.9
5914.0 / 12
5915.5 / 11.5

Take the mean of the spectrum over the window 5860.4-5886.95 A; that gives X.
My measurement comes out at 12.3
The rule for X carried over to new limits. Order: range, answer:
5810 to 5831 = 13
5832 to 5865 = 12.5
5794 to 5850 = 12.7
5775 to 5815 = 12.8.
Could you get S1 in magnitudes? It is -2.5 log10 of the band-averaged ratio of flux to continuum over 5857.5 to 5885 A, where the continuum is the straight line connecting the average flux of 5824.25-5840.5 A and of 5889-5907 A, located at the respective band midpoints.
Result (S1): 0.01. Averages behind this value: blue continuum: 12.8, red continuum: 12.4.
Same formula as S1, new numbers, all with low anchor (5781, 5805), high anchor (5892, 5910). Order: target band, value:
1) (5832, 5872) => 0.020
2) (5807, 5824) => 0.009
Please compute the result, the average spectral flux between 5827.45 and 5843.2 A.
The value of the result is 12.7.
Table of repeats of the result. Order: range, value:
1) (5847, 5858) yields 12.6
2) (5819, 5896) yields 12.4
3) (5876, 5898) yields 12.1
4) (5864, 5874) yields 12.5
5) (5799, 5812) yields 12.6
